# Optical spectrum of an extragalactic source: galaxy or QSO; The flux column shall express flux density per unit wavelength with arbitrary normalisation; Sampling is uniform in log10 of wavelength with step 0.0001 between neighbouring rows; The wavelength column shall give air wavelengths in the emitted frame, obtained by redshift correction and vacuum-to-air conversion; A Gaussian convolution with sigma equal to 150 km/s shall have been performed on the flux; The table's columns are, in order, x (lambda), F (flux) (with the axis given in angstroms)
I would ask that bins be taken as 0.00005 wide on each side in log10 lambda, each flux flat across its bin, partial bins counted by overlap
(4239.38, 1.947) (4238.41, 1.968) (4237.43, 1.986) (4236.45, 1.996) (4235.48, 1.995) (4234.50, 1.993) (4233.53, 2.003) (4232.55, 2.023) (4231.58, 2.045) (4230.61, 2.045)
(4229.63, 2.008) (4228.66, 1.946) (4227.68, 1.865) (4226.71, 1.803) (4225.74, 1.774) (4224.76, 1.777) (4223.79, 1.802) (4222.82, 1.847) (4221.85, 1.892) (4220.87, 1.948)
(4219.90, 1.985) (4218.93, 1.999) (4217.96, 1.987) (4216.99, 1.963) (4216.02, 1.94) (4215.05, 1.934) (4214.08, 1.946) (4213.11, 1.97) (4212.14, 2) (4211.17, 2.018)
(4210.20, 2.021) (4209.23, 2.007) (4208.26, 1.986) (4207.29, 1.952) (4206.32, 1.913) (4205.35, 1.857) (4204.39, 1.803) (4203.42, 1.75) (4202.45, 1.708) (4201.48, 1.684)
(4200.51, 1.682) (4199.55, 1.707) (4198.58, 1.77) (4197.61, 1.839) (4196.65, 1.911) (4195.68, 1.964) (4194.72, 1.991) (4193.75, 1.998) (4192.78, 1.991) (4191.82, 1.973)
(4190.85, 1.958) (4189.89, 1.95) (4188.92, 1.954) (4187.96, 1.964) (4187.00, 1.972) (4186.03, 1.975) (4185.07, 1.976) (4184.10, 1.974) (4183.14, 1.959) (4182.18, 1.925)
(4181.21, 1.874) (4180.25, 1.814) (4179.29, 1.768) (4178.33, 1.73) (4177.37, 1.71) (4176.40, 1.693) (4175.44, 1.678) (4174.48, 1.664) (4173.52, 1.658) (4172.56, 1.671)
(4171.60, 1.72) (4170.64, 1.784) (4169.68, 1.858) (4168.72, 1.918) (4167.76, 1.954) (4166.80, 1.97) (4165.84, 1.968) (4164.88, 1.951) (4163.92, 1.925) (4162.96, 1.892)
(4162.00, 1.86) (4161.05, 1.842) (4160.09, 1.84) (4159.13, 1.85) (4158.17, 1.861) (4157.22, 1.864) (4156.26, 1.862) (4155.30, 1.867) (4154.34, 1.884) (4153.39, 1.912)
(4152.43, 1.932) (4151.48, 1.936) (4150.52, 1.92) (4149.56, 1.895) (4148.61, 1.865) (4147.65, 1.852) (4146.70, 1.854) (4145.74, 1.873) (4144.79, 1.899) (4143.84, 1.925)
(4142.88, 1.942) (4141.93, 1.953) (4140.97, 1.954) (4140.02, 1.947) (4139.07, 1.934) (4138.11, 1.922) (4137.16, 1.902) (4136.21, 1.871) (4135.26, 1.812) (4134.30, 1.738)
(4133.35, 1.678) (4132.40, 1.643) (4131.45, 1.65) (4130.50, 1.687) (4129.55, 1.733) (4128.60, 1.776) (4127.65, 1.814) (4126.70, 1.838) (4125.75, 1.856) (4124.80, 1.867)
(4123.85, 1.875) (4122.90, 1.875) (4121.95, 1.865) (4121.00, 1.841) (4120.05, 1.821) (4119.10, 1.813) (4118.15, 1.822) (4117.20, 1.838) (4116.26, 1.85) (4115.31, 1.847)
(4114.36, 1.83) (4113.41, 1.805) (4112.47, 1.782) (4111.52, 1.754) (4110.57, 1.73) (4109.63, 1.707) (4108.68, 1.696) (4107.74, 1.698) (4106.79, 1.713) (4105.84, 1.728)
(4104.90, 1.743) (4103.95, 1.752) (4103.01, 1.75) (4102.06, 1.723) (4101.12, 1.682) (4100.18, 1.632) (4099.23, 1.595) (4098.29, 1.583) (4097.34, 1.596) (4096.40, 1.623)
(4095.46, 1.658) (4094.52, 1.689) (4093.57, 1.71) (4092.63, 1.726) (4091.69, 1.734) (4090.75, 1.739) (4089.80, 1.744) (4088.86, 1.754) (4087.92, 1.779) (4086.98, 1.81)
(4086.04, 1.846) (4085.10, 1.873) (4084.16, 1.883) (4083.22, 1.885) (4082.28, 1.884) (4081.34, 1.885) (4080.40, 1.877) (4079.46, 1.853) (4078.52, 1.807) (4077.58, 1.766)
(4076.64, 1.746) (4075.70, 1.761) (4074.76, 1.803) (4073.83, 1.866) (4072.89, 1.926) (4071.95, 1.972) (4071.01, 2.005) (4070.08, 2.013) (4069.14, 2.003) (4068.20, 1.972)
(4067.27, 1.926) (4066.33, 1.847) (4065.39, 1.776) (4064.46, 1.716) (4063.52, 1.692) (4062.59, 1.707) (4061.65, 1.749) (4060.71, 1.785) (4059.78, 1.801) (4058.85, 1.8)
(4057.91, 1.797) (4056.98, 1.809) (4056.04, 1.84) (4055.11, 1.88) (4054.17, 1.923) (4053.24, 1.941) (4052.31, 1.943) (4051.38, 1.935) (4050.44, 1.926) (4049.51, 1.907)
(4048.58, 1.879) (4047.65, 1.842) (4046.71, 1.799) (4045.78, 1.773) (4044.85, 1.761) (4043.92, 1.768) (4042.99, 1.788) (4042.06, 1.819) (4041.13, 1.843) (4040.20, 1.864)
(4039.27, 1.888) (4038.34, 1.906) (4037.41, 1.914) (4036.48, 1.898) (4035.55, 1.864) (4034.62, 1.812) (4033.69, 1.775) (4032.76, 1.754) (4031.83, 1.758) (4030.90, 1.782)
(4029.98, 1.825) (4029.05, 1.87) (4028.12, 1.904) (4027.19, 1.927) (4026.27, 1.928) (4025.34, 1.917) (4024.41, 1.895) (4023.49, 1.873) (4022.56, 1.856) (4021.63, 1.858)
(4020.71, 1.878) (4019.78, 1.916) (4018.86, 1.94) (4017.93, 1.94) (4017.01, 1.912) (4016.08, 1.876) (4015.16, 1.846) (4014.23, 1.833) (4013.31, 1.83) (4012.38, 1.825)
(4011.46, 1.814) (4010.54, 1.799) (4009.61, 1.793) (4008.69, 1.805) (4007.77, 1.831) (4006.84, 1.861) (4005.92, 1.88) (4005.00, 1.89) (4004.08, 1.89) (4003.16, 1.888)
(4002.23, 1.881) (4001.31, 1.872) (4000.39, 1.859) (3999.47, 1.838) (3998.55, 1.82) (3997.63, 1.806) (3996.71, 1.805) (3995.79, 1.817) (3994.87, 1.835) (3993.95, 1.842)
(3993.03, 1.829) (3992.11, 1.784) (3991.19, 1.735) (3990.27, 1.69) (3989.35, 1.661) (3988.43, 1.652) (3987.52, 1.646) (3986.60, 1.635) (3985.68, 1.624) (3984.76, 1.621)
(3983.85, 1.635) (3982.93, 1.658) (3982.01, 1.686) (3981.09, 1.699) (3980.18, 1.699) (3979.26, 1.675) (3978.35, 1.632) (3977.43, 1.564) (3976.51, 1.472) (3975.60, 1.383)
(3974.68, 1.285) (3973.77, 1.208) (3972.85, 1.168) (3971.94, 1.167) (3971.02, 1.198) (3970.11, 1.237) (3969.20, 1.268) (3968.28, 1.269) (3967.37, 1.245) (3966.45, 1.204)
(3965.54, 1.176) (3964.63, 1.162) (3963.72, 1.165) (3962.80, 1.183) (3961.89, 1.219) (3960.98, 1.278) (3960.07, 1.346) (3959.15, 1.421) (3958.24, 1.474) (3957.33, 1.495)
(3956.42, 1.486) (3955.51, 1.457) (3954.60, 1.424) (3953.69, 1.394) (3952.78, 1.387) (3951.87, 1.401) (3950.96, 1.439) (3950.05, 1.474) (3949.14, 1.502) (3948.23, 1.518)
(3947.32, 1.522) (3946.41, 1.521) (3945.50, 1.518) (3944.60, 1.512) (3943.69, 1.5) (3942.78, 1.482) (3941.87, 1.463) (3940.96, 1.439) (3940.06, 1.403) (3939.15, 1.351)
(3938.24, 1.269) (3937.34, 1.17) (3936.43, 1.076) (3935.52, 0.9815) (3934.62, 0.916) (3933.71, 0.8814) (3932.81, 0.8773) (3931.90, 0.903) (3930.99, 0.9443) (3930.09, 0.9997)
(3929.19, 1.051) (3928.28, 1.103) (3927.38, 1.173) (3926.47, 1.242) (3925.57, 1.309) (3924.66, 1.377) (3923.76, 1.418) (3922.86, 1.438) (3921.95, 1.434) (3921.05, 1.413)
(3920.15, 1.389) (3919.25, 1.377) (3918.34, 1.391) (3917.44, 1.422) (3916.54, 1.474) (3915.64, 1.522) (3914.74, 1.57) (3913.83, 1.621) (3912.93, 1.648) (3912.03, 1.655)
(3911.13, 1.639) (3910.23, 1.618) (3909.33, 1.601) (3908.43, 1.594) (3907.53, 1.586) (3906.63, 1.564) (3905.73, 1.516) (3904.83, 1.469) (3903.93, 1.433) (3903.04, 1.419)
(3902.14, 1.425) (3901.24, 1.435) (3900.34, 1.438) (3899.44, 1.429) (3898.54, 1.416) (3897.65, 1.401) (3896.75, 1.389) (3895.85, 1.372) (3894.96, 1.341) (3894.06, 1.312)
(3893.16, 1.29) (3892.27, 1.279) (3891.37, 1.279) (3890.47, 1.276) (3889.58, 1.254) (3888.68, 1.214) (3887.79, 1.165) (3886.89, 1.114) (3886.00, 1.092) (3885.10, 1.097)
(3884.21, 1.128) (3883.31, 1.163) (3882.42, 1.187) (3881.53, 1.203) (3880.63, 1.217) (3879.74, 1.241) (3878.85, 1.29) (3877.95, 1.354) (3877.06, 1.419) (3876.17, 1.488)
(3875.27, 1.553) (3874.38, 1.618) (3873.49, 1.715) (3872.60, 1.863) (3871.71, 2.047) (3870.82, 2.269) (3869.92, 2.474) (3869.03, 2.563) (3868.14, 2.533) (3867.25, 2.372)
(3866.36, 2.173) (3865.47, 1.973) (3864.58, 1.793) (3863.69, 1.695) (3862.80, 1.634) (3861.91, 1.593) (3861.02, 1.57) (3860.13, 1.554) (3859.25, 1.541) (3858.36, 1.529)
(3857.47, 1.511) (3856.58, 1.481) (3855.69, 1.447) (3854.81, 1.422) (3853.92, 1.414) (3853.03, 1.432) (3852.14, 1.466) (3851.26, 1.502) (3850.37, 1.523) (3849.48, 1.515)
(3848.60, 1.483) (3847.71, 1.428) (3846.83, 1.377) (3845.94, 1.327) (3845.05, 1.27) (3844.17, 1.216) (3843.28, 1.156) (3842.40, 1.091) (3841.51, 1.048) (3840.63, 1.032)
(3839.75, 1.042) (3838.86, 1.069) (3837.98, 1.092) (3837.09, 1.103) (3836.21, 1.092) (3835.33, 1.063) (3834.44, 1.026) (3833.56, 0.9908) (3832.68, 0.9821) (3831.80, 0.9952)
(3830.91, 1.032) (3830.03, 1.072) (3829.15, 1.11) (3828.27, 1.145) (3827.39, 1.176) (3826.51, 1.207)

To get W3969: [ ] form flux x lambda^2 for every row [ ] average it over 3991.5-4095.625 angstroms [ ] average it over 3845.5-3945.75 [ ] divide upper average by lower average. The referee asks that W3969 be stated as 1.37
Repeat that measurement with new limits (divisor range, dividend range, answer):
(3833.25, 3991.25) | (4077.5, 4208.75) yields 1.44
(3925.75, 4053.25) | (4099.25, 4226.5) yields 1.26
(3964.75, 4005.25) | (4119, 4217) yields 1.28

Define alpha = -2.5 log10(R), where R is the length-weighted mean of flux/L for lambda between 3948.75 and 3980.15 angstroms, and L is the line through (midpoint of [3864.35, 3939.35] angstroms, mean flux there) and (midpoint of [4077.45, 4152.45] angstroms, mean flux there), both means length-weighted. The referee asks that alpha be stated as 0.140 mag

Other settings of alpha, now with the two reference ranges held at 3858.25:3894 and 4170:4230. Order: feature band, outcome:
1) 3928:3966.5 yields 0.256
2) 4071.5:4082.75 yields -0.052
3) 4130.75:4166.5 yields -0.026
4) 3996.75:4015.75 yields -0.093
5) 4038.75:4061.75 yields -0.068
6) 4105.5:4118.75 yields 0.012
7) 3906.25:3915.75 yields -0.002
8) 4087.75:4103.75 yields 0.055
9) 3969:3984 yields 0.150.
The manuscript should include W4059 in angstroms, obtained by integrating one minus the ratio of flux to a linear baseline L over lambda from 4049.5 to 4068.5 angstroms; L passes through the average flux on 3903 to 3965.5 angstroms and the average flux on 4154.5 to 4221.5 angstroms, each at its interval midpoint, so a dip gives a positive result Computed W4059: -2.6 angstroms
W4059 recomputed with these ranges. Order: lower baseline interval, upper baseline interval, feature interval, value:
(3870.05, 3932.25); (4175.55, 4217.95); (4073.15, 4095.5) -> -1.2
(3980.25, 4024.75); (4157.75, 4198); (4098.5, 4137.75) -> 1.7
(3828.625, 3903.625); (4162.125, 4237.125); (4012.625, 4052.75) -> -5.0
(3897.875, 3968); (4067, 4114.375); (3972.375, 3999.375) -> -2.4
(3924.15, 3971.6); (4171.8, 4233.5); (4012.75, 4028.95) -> -4.8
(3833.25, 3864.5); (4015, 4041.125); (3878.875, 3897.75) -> 2.9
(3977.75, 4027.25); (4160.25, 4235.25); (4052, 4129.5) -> 1.8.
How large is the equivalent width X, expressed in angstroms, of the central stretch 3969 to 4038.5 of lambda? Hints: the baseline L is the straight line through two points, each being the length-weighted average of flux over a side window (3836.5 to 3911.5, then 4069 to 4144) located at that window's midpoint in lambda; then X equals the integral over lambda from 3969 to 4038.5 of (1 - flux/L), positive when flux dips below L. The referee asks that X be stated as -3.72 angstroms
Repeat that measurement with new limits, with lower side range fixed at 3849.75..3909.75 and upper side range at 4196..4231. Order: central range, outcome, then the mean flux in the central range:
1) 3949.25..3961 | 1.3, 1.43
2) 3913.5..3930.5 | 2.3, 1.35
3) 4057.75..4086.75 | -1.9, 1.85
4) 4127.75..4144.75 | -0.2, 1.83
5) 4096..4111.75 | 0.7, 1.69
